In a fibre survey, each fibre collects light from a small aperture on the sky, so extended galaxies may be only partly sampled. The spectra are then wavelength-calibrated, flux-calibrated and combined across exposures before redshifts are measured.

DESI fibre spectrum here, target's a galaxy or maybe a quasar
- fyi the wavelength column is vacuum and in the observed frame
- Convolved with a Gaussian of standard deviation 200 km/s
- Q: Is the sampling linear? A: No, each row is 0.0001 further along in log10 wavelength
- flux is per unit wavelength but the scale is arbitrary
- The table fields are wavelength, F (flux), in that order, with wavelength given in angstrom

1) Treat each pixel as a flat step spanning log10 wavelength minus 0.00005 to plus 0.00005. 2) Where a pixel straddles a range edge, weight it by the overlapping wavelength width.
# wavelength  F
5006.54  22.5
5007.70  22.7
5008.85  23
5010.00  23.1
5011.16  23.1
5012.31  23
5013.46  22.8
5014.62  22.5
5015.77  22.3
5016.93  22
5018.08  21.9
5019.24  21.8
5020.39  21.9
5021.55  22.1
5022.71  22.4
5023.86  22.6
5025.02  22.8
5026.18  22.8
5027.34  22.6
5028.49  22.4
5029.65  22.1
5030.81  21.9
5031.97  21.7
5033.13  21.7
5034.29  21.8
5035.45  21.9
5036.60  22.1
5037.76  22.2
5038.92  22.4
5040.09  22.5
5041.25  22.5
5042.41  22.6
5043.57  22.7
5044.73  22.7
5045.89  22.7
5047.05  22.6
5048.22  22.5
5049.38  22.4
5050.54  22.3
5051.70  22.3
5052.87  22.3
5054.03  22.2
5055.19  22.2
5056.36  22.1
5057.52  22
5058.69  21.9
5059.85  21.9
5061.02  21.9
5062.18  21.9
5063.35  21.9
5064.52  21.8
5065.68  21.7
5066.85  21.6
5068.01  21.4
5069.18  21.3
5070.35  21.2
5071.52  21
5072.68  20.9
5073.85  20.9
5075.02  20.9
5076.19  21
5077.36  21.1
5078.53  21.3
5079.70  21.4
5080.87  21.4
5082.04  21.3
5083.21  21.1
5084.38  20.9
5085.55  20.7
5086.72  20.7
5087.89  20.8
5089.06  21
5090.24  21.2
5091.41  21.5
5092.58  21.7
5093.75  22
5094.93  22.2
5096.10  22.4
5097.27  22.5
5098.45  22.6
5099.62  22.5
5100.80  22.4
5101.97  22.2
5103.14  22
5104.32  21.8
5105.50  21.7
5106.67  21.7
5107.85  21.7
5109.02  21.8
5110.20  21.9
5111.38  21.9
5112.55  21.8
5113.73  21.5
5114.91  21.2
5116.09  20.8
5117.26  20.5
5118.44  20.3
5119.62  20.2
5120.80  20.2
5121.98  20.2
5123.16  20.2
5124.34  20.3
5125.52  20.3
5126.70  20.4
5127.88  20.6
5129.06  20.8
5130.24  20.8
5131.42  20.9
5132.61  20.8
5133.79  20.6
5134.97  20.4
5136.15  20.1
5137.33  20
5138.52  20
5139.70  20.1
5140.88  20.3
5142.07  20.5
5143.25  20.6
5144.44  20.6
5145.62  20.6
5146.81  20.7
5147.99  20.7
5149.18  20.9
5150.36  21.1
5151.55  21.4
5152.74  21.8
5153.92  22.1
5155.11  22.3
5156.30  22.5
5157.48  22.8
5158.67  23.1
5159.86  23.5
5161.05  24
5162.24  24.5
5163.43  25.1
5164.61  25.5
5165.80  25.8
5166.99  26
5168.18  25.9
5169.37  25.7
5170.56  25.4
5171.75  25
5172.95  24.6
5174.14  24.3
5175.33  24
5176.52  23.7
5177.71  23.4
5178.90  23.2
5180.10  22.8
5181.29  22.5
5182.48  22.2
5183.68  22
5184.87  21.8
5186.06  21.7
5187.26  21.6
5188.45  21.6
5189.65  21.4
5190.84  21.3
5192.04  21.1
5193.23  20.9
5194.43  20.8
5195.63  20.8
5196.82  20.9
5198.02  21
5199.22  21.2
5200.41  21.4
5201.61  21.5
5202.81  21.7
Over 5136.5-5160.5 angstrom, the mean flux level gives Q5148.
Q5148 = 21.3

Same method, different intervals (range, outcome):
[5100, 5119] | 21.6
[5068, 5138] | 21.2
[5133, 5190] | 22.5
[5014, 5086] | 21.9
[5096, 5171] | 21.8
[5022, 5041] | 22.2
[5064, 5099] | 21.4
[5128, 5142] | 20.4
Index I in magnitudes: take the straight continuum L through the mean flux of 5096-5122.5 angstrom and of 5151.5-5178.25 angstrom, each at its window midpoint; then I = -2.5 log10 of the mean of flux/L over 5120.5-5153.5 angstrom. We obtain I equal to 0.11 mag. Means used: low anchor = 21.5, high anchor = 24.1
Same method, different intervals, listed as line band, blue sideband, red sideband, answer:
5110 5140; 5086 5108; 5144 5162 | 0.06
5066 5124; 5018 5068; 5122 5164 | 0.02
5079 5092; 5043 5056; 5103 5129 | 0.03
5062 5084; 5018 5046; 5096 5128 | 0.02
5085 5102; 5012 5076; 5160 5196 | 0.04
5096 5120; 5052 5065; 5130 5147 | -0.03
